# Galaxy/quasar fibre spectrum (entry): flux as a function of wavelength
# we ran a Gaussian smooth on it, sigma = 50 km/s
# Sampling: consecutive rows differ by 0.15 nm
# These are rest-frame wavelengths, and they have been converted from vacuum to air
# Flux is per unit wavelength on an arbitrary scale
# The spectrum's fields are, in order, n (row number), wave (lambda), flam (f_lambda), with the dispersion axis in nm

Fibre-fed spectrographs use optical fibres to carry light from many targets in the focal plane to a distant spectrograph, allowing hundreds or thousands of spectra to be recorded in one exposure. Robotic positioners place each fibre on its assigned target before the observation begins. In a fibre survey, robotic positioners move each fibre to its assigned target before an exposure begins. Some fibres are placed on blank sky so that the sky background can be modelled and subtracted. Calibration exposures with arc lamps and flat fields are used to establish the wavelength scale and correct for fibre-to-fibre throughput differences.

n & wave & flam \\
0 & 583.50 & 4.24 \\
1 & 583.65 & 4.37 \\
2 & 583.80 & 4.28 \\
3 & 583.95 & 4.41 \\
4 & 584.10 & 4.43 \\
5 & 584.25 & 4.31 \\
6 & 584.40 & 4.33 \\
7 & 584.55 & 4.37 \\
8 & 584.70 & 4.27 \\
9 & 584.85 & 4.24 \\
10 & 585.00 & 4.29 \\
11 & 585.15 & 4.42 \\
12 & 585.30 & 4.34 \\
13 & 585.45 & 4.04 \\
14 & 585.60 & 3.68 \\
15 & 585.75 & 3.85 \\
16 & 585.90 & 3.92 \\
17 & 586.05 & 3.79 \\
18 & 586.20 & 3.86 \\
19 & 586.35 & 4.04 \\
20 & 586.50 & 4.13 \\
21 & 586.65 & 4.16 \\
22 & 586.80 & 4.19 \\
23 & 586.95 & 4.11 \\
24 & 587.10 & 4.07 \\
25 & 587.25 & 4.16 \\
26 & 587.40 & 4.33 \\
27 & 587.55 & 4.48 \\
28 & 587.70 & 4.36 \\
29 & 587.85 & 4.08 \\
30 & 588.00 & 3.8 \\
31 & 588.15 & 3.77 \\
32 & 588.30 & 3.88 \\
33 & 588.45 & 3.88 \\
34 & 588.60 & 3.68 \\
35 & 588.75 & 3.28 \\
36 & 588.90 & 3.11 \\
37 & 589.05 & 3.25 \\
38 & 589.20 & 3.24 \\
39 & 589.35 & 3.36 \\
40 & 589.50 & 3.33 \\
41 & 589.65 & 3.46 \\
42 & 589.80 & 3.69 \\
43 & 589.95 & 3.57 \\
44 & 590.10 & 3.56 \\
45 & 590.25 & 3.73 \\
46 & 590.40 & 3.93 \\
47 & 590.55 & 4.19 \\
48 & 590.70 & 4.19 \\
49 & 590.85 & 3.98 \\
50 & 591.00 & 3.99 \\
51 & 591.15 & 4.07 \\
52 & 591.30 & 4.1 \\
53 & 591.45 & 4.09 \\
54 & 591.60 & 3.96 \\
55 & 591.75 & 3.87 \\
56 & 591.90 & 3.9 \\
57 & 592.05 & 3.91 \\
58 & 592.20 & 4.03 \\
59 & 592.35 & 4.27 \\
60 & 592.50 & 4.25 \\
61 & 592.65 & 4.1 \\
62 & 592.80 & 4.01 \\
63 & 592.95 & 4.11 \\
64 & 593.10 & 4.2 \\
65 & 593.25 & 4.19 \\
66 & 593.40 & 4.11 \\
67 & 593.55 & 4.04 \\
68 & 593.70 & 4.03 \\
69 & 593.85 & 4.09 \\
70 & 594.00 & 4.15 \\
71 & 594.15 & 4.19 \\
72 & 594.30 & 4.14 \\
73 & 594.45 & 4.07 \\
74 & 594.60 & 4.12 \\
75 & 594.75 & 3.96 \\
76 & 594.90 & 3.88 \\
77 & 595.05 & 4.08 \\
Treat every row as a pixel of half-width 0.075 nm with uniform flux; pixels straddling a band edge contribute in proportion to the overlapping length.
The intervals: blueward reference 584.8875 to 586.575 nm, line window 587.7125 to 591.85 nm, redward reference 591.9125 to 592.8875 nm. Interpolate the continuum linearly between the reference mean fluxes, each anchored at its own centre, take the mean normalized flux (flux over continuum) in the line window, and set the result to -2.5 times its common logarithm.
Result 0.09 mag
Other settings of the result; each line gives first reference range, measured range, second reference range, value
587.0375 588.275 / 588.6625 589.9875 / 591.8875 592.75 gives 0.22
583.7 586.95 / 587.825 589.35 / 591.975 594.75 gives 0.16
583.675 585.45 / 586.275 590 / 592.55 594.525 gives 0.11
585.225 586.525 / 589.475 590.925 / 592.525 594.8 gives 0.07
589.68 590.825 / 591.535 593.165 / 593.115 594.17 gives -0.01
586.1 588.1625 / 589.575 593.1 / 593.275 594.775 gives 0.04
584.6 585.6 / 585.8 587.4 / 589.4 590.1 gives -0.02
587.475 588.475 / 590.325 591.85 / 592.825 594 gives 0.01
